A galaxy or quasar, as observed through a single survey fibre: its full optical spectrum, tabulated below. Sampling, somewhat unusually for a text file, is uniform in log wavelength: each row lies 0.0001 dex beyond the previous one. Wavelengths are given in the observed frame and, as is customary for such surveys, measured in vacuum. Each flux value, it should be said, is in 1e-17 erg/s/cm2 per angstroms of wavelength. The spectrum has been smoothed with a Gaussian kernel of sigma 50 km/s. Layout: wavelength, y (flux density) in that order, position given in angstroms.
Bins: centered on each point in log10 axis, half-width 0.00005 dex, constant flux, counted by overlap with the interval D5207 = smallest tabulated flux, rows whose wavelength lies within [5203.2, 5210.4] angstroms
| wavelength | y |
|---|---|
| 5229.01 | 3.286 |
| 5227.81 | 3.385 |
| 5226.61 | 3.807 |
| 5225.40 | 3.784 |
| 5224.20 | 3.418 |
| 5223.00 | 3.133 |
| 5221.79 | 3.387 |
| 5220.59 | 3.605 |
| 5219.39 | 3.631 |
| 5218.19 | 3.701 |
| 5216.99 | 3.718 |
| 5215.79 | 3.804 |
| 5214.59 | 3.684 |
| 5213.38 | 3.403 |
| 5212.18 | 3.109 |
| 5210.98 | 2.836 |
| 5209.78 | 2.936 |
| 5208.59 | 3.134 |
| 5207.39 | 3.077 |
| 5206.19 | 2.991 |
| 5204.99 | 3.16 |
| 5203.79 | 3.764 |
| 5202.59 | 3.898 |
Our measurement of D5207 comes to 2.936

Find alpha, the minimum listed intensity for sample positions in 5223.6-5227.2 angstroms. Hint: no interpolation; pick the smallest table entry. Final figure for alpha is 3.418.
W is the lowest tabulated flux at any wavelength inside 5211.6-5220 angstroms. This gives 3.109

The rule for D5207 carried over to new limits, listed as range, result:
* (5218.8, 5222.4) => 3.387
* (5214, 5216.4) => 3.684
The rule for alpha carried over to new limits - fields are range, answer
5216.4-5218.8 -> 3.701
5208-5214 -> 2.836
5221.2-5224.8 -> 3.133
